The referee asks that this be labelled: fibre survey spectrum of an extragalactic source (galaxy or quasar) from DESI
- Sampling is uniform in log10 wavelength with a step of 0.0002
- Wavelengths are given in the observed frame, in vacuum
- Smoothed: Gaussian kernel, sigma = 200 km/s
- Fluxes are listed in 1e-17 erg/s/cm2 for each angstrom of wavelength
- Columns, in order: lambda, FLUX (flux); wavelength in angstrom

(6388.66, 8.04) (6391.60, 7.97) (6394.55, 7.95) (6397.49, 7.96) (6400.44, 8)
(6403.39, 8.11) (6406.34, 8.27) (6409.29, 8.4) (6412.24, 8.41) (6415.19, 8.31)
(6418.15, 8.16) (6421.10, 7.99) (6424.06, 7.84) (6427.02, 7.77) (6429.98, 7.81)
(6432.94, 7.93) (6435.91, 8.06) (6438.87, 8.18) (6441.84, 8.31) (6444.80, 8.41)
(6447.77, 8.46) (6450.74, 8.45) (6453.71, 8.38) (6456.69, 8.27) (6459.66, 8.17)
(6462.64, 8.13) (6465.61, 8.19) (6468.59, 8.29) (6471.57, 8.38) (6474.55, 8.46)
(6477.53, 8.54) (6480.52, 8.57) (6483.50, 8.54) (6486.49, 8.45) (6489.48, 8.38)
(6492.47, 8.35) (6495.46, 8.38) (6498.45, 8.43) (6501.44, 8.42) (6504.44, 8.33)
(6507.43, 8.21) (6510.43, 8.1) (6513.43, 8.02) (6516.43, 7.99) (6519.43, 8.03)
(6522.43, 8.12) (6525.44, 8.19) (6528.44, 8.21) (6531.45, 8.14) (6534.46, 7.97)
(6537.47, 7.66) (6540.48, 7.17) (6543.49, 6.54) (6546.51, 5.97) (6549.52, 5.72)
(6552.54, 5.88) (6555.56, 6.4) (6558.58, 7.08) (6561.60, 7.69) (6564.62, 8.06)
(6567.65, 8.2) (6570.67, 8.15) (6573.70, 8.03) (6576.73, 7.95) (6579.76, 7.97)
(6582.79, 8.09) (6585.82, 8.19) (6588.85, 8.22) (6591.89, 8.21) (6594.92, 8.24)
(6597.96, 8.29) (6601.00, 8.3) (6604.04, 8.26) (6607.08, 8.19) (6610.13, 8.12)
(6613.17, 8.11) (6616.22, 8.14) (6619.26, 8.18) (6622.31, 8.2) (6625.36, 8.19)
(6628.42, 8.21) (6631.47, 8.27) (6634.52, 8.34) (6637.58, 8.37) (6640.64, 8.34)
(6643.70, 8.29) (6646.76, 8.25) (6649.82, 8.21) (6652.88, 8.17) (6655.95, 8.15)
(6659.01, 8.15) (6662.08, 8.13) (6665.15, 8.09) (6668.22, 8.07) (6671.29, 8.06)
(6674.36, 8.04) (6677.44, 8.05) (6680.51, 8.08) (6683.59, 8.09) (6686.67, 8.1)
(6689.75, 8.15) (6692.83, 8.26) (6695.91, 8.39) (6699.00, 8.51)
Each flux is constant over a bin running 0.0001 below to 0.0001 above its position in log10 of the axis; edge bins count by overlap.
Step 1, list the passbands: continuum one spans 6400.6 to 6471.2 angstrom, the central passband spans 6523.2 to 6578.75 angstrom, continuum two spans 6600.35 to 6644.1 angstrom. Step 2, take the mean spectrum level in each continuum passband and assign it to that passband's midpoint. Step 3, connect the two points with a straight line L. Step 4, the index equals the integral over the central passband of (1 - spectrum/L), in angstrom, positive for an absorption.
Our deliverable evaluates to 5.5 angstrom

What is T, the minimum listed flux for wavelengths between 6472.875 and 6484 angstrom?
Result 8.46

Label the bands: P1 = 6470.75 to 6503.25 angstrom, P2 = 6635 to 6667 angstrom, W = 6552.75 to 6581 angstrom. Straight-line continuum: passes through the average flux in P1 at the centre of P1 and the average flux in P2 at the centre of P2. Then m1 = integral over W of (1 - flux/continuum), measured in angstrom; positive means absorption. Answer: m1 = 2.35 angstrom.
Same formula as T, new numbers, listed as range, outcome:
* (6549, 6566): 5.72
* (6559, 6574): 7.69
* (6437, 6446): 8.18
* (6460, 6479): 8.13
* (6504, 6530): 7.99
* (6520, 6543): 7.17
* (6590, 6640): 8.11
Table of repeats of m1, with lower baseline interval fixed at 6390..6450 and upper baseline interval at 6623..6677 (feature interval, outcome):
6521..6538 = 0.2 angstrom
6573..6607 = 0.0 angstrom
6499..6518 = -0.1 angstrom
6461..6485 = -0.7 angstrom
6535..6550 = 2.6 angstrom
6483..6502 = -0.6 angstrom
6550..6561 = 2.3 angstrom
